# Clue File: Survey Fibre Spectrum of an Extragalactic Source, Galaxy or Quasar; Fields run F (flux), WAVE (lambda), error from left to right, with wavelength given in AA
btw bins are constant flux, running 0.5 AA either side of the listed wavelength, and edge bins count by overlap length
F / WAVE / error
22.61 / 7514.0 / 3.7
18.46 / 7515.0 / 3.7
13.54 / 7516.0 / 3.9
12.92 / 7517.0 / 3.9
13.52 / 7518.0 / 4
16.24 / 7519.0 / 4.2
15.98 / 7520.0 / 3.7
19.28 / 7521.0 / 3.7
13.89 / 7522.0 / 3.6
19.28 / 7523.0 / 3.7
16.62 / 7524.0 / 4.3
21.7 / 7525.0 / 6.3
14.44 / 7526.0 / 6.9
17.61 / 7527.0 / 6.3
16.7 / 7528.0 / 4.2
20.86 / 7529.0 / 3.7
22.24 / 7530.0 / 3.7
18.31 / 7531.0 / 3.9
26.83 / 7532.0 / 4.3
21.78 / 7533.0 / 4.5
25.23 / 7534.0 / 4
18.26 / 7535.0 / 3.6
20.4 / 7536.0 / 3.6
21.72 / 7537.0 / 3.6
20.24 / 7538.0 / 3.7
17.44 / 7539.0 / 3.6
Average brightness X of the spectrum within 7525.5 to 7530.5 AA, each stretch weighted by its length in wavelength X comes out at 18.4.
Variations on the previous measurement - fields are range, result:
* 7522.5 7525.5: 19.2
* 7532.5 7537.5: 21.5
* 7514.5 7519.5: 14.9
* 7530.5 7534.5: 23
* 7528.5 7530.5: 21.5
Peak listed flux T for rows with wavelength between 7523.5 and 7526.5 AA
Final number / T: 21.7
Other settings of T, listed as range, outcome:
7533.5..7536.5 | 25.23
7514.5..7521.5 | 19.28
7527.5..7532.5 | 26.83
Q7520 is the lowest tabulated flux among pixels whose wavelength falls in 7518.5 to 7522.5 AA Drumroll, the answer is 13.89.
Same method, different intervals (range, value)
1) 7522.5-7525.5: 16.62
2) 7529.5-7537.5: 18.26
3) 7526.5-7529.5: 16.7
